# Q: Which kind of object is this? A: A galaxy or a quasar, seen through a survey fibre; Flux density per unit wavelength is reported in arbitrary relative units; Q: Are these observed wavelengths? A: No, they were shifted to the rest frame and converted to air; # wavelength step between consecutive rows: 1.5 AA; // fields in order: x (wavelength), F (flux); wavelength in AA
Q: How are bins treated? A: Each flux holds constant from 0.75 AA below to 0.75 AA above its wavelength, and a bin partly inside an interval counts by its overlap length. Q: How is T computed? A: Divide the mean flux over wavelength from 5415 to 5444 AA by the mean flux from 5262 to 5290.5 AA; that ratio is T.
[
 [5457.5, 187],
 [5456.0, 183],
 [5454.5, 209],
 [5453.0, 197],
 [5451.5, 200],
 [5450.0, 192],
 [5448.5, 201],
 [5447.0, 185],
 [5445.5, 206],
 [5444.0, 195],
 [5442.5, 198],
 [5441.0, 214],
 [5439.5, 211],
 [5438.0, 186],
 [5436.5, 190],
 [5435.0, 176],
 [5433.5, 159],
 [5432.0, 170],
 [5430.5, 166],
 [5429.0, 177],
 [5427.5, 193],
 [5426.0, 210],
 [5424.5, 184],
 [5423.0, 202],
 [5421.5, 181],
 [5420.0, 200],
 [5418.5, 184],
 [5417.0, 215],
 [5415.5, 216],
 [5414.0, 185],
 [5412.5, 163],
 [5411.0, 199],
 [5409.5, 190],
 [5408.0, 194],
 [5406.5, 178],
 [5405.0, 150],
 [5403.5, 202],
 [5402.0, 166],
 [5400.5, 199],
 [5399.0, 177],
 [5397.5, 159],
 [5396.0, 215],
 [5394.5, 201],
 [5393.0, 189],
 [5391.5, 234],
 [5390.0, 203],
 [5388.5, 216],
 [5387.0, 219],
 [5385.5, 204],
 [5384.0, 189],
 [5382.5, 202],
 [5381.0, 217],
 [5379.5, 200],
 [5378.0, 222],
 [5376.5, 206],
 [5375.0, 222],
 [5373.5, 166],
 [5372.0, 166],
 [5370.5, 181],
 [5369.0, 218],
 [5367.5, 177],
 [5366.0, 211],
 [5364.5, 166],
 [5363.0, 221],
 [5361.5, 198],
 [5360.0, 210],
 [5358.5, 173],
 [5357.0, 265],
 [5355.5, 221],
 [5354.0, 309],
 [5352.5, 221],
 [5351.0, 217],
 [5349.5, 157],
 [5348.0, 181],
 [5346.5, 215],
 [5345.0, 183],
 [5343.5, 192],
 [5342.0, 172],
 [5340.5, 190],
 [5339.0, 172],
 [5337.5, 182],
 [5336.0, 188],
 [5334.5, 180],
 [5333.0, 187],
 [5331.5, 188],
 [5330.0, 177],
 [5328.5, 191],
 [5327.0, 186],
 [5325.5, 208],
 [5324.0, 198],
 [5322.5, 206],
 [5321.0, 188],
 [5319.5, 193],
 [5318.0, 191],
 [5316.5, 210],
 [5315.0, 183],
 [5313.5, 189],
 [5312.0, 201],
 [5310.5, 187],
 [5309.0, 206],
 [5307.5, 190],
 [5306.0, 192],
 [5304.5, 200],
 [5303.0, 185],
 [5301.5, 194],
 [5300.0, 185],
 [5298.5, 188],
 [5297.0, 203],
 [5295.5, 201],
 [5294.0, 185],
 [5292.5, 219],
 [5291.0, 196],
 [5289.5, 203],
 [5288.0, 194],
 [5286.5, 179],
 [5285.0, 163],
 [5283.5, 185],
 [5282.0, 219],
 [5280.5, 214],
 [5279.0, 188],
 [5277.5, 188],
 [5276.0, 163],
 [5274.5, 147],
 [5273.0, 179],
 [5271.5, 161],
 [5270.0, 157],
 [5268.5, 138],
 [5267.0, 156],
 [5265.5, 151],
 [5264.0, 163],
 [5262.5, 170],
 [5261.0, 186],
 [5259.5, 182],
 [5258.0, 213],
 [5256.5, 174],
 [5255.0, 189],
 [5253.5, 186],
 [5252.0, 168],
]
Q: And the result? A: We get 1.09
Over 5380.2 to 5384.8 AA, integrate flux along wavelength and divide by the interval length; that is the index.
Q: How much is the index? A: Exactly 203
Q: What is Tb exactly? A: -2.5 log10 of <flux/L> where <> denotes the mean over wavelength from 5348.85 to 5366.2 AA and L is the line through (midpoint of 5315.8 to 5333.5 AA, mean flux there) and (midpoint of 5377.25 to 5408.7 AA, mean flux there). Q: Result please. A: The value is -0.10 mag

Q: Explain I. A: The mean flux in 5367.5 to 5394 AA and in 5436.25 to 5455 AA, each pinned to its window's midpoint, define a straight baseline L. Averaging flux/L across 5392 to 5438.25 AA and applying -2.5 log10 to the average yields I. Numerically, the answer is 0.08 mag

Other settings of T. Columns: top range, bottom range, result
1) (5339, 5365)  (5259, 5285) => 1.18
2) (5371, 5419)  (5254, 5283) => 1.11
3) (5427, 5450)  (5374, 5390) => 0.90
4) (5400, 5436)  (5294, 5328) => 0.95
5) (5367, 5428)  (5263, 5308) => 1.07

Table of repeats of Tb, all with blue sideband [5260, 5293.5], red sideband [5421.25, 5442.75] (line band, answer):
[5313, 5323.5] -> -0.08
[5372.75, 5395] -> -0.12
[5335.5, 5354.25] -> -0.08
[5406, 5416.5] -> -0.02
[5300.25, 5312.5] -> -0.08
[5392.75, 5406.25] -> 0.01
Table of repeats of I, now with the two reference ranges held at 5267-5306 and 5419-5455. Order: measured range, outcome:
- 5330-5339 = 0.02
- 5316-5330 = -0.05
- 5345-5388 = -0.09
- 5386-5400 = -0.07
